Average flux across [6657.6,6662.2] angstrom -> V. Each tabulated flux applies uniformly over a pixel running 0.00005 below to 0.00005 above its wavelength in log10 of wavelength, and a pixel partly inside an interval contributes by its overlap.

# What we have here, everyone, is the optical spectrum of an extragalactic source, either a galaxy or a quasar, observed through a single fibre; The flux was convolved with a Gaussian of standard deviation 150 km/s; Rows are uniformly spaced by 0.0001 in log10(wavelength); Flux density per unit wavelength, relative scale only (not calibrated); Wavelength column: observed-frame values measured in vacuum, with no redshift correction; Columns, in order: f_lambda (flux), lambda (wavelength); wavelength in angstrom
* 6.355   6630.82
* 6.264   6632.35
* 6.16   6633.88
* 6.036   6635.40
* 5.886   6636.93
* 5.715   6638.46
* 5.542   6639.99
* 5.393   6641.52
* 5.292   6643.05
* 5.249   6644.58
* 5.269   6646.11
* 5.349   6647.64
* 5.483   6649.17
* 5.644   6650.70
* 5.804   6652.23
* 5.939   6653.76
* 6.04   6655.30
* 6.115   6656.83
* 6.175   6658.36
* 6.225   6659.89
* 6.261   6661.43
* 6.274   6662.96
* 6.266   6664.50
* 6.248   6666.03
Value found 6.22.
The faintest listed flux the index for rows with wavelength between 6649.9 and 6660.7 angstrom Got 5.644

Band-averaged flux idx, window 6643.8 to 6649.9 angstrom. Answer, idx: 5.34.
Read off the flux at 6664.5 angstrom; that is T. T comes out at 6.266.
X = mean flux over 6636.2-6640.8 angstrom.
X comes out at 5.71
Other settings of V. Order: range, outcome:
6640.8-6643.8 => 5.34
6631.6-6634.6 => 6.21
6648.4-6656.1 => 5.78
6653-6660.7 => 6.1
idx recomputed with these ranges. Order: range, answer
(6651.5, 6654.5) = 5.88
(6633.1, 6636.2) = 6.1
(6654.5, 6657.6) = 6.07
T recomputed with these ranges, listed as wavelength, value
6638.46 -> 5.715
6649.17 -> 5.483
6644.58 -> 5.249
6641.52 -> 5.393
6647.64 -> 5.349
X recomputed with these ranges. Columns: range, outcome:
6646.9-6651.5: 5.5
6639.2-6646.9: 5.35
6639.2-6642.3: 5.46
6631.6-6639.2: 6.01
